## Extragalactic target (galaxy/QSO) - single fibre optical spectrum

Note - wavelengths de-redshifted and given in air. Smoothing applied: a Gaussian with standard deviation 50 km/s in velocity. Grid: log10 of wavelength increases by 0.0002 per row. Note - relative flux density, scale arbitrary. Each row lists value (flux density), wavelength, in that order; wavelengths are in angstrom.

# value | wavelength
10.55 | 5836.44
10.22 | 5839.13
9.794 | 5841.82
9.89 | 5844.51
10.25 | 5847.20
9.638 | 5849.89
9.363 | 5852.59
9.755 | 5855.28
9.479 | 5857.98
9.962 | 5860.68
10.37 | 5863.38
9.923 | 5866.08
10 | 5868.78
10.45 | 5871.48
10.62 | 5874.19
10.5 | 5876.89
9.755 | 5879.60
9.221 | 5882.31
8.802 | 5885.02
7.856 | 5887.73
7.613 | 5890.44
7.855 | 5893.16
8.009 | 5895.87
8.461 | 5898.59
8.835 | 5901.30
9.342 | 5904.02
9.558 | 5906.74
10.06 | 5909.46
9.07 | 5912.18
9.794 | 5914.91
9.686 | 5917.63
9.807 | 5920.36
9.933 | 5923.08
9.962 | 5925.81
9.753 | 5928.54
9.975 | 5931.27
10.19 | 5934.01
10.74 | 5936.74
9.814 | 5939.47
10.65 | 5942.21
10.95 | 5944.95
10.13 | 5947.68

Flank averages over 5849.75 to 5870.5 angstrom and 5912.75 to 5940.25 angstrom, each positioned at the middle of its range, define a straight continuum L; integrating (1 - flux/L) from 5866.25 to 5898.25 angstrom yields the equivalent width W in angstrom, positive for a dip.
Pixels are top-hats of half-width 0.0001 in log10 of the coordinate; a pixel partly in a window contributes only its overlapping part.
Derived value 2.3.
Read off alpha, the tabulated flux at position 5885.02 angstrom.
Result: 8.802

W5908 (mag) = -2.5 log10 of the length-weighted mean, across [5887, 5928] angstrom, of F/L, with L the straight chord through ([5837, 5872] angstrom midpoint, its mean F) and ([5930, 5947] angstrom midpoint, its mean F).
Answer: 0.13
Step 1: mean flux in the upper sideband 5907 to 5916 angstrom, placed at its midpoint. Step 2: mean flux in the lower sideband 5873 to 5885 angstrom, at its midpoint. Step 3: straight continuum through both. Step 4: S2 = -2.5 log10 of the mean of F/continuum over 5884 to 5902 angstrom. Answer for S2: 0.19 mag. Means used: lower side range 9.88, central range 8.17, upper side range 9.62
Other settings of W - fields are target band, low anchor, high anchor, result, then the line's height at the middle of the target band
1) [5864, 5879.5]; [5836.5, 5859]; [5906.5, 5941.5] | -0.6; 9.86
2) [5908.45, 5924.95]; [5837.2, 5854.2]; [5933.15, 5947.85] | 0.9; 10.3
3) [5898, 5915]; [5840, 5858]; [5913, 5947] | 1.2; 10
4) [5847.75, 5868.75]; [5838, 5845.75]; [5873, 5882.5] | 0.5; 10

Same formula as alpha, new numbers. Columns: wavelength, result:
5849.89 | 9.638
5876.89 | 10.5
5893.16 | 7.855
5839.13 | 10.22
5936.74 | 10.74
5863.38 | 10.37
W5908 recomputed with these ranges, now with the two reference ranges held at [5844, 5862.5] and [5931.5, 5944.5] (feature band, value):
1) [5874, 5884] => 0.00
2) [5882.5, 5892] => 0.21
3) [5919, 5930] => 0.04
